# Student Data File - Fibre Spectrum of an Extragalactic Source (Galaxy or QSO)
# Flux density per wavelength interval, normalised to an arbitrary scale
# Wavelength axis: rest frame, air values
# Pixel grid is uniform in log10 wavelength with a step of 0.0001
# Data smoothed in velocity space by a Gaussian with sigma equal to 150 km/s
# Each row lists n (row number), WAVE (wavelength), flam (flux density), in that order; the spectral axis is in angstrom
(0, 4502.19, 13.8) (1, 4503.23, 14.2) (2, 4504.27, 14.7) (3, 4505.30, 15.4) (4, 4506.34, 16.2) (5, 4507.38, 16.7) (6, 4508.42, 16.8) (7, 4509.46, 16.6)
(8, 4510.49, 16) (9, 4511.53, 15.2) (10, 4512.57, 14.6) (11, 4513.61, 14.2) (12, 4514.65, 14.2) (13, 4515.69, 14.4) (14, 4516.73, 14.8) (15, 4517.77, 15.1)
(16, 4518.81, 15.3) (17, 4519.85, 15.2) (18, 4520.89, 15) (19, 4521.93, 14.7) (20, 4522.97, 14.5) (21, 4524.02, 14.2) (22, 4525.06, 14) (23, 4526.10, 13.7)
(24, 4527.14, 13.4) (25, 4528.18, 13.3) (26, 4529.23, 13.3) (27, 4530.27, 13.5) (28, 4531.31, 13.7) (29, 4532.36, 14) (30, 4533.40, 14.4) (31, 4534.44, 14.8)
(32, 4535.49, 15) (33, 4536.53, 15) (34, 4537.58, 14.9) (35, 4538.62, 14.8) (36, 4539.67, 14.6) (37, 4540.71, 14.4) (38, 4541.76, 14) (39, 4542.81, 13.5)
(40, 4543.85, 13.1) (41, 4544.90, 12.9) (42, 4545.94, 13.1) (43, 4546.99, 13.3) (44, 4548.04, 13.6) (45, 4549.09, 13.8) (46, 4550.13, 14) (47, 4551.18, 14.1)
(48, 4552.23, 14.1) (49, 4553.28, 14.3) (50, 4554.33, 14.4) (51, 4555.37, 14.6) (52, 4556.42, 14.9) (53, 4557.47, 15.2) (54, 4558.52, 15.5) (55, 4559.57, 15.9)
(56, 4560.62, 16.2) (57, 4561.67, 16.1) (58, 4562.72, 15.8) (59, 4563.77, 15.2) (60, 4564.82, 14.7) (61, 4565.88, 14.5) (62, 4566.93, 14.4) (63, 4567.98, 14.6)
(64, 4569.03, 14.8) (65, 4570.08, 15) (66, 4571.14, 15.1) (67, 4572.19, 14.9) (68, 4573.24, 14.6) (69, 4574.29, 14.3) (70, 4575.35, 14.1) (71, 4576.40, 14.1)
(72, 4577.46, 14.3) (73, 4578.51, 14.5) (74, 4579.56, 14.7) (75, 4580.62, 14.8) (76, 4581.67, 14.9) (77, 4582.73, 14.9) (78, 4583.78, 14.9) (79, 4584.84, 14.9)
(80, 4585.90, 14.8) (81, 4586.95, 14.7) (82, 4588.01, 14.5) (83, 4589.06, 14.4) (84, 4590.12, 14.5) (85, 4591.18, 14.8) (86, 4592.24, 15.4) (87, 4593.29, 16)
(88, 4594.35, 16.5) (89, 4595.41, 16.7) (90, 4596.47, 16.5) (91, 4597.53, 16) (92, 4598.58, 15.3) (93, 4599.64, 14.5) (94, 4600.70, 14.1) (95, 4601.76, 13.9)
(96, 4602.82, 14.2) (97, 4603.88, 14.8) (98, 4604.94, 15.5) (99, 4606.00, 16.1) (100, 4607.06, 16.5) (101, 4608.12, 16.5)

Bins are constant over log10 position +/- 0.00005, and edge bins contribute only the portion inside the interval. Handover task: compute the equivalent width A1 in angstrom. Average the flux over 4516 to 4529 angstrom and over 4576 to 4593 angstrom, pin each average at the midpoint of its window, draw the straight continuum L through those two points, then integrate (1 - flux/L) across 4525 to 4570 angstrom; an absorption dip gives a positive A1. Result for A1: 0.5 angstrom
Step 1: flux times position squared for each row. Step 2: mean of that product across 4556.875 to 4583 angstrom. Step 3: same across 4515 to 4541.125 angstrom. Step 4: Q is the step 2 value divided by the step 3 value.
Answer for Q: 1.06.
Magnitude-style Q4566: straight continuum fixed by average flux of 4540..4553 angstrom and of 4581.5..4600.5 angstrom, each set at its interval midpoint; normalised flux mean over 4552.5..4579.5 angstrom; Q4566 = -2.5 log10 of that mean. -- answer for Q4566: -0.04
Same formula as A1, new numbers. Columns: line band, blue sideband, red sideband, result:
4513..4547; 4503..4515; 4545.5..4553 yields 0.80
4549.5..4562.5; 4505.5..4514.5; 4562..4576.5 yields 0.01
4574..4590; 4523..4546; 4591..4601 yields 0.72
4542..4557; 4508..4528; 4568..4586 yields 0.91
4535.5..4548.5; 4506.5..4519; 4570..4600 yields 1.05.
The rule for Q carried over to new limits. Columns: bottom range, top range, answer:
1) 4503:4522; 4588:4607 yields 1.04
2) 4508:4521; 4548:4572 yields 1.00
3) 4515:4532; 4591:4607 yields 1.12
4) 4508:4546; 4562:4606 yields 1.06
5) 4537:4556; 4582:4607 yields 1.11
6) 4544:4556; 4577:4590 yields 1.08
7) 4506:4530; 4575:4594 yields 1.03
